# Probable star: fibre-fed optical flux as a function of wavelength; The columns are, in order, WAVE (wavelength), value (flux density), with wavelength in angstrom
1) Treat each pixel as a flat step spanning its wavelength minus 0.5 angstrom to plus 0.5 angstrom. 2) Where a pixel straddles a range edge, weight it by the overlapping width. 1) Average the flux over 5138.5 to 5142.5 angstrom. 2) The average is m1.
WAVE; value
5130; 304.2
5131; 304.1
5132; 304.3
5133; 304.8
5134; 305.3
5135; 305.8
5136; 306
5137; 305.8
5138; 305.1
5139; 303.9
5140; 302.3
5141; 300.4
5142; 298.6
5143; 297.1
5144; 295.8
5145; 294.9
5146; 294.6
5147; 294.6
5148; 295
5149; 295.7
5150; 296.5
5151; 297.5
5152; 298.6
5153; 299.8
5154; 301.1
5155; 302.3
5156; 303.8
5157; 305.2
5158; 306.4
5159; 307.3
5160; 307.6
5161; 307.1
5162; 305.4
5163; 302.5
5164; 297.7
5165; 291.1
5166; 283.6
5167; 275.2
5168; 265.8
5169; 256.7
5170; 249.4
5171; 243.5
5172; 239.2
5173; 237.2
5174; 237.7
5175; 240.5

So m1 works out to 301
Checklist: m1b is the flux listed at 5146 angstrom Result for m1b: 294.6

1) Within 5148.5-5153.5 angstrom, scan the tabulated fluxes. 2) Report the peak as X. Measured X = 299.8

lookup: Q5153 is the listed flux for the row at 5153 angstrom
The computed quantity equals 299.8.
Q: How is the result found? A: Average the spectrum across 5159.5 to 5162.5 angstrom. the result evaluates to 307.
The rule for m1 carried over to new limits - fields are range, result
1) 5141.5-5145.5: 297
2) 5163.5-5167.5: 287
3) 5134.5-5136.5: 306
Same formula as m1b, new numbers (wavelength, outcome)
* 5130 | 304.2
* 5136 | 306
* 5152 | 298.6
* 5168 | 265.8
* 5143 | 297.1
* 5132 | 304.3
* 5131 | 304.1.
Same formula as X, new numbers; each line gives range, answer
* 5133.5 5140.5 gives 306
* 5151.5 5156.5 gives 303.8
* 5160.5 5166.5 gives 307.1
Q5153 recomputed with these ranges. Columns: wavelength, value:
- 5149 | 295.7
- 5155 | 302.3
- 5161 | 307.1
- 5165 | 291.1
